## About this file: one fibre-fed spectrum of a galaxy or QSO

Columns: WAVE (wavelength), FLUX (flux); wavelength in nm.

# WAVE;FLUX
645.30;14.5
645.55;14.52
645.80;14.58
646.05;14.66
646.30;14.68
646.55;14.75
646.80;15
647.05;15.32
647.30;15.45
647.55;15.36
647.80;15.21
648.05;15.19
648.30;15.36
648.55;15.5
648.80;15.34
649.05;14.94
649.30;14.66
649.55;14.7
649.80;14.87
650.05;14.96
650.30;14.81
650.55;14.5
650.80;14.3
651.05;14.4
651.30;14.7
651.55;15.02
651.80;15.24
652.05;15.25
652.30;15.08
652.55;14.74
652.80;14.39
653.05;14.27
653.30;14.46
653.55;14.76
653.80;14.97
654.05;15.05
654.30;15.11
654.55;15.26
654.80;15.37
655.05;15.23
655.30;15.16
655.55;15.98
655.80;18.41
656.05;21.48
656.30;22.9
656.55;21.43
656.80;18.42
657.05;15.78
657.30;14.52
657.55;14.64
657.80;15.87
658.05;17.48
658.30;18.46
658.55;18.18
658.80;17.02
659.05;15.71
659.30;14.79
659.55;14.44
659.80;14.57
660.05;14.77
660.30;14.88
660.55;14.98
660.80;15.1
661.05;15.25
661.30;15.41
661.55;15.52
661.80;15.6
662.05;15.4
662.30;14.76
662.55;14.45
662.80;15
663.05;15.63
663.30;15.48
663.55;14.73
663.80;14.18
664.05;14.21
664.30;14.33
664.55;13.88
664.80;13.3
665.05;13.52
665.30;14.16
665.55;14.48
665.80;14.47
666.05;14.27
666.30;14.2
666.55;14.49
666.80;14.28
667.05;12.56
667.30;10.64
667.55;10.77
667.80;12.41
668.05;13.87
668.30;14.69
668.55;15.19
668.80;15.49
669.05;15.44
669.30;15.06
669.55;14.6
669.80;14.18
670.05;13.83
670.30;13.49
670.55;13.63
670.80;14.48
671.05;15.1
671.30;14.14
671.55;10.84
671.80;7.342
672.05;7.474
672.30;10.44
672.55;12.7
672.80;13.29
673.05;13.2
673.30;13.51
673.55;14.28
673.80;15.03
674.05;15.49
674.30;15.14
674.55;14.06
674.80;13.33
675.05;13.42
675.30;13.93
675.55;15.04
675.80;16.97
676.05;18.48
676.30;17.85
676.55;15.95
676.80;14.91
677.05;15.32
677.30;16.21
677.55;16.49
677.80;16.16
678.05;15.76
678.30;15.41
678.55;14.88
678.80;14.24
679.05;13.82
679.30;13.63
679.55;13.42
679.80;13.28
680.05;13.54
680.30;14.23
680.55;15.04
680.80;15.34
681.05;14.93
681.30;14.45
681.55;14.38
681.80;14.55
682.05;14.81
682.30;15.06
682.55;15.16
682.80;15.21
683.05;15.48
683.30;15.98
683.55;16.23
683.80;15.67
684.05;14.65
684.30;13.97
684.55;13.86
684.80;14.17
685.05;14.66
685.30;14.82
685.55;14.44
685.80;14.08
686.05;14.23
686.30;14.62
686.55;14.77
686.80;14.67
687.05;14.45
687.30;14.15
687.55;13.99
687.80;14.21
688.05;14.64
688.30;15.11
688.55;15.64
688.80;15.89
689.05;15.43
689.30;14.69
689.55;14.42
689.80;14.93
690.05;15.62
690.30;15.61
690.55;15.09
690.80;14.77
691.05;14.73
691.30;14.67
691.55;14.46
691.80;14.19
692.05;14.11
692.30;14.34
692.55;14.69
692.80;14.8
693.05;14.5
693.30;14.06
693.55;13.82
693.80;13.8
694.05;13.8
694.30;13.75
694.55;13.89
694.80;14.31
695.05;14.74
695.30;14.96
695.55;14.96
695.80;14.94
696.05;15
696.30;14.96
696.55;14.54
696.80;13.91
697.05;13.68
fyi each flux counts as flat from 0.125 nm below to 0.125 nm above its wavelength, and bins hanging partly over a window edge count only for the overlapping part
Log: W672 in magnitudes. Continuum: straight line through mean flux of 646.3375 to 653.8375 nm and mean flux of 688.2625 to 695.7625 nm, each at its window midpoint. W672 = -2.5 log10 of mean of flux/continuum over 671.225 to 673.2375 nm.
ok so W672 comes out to 0.303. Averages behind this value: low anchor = 14.9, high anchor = 14.7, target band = 11.2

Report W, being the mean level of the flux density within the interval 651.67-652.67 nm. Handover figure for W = 15.1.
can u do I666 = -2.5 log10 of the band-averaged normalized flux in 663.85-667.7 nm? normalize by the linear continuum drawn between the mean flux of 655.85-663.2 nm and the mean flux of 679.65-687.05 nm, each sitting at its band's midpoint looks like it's 0.17 mag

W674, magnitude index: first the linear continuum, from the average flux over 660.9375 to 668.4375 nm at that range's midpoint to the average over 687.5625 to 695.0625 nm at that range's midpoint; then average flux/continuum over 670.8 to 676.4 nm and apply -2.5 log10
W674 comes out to 0.05 mag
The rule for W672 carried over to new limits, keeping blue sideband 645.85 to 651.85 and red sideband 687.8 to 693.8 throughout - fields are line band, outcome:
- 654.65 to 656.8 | -0.217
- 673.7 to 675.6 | 0.032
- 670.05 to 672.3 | 0.225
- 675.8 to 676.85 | -0.146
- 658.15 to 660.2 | -0.077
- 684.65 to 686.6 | 0.024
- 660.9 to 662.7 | -0.022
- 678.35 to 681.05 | 0.045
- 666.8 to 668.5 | 0.167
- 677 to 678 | -0.089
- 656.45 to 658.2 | -0.132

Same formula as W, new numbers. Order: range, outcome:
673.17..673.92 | 14.3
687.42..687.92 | 14.1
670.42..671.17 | 14.4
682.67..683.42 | 15.6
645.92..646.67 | 14.7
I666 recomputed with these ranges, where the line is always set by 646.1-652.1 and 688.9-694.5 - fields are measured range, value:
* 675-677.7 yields -0.09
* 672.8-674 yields 0.05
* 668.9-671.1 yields 0.03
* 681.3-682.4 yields 0.00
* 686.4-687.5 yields 0.01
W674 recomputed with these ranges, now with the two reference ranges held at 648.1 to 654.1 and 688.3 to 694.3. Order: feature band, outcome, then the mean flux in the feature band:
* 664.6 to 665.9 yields 0.06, 14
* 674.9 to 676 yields -0.02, 15.1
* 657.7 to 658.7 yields -0.18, 17.5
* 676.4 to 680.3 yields -0.01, 14.9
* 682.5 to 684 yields -0.06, 15.6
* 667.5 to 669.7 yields 0.04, 14.3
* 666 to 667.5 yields 0.12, 13.2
